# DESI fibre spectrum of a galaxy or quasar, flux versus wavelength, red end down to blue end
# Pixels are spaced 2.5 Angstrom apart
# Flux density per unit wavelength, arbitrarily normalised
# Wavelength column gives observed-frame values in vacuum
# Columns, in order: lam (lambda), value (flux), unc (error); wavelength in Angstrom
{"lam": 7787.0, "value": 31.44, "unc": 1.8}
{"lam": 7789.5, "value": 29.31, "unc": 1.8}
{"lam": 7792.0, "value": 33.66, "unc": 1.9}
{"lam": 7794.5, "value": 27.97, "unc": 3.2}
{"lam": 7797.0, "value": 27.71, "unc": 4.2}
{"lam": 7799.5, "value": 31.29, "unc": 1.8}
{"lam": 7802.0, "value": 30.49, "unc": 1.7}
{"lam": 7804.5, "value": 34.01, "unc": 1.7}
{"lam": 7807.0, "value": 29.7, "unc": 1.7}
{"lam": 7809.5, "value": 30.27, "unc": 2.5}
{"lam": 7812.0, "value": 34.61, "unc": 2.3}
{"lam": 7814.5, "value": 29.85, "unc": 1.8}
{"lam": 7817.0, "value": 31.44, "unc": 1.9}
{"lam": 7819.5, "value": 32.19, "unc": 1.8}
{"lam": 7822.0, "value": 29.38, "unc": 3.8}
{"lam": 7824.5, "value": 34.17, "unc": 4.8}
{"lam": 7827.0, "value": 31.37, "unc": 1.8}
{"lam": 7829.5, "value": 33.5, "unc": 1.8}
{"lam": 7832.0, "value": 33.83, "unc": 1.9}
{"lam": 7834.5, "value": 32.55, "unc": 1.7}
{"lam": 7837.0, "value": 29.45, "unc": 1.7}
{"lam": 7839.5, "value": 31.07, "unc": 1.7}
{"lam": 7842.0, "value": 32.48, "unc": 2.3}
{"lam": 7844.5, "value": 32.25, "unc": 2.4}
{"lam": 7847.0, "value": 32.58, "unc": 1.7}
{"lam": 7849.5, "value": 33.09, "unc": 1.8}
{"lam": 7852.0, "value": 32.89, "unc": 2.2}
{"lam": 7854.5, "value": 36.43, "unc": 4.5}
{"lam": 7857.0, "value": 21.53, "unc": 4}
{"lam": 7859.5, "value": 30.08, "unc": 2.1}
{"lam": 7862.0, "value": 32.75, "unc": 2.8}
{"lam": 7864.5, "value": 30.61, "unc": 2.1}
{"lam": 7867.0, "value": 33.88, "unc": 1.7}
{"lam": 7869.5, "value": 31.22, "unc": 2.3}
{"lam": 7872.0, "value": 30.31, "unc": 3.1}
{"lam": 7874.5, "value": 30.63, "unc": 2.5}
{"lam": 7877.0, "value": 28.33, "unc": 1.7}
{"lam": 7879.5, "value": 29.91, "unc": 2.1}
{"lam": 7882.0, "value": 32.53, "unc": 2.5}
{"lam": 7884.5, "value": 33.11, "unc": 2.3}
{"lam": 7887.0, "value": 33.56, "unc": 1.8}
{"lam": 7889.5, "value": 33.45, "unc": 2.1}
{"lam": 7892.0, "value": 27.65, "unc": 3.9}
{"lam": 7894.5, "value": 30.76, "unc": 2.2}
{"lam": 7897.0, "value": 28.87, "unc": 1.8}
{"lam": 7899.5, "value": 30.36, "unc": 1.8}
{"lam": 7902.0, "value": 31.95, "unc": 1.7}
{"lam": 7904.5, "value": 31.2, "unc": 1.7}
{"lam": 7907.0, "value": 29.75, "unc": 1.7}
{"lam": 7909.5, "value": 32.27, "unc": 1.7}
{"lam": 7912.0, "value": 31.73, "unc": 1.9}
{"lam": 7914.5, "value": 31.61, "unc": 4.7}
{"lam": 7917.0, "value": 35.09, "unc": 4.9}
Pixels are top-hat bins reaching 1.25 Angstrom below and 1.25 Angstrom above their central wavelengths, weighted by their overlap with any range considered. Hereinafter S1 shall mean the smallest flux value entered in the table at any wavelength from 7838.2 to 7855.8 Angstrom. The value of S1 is 31.07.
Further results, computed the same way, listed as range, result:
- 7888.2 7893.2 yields 27.65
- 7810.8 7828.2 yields 29.38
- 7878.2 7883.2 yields 29.91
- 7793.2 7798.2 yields 27.71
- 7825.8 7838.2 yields 29.45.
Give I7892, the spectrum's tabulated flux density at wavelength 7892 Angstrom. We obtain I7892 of 27.65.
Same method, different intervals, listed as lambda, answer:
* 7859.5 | 30.08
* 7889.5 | 33.45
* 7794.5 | 27.97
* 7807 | 29.7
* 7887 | 33.56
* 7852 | 32.89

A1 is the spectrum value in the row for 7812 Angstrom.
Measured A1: 34.61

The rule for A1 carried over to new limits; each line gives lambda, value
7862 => 32.75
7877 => 28.33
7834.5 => 32.55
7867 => 33.88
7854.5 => 36.43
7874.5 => 30.63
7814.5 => 29.85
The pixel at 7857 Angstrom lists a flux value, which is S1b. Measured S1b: 21.53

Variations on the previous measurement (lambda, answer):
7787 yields 31.44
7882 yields 32.53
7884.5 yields 33.11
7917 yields 35.09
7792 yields 33.66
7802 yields 30.49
